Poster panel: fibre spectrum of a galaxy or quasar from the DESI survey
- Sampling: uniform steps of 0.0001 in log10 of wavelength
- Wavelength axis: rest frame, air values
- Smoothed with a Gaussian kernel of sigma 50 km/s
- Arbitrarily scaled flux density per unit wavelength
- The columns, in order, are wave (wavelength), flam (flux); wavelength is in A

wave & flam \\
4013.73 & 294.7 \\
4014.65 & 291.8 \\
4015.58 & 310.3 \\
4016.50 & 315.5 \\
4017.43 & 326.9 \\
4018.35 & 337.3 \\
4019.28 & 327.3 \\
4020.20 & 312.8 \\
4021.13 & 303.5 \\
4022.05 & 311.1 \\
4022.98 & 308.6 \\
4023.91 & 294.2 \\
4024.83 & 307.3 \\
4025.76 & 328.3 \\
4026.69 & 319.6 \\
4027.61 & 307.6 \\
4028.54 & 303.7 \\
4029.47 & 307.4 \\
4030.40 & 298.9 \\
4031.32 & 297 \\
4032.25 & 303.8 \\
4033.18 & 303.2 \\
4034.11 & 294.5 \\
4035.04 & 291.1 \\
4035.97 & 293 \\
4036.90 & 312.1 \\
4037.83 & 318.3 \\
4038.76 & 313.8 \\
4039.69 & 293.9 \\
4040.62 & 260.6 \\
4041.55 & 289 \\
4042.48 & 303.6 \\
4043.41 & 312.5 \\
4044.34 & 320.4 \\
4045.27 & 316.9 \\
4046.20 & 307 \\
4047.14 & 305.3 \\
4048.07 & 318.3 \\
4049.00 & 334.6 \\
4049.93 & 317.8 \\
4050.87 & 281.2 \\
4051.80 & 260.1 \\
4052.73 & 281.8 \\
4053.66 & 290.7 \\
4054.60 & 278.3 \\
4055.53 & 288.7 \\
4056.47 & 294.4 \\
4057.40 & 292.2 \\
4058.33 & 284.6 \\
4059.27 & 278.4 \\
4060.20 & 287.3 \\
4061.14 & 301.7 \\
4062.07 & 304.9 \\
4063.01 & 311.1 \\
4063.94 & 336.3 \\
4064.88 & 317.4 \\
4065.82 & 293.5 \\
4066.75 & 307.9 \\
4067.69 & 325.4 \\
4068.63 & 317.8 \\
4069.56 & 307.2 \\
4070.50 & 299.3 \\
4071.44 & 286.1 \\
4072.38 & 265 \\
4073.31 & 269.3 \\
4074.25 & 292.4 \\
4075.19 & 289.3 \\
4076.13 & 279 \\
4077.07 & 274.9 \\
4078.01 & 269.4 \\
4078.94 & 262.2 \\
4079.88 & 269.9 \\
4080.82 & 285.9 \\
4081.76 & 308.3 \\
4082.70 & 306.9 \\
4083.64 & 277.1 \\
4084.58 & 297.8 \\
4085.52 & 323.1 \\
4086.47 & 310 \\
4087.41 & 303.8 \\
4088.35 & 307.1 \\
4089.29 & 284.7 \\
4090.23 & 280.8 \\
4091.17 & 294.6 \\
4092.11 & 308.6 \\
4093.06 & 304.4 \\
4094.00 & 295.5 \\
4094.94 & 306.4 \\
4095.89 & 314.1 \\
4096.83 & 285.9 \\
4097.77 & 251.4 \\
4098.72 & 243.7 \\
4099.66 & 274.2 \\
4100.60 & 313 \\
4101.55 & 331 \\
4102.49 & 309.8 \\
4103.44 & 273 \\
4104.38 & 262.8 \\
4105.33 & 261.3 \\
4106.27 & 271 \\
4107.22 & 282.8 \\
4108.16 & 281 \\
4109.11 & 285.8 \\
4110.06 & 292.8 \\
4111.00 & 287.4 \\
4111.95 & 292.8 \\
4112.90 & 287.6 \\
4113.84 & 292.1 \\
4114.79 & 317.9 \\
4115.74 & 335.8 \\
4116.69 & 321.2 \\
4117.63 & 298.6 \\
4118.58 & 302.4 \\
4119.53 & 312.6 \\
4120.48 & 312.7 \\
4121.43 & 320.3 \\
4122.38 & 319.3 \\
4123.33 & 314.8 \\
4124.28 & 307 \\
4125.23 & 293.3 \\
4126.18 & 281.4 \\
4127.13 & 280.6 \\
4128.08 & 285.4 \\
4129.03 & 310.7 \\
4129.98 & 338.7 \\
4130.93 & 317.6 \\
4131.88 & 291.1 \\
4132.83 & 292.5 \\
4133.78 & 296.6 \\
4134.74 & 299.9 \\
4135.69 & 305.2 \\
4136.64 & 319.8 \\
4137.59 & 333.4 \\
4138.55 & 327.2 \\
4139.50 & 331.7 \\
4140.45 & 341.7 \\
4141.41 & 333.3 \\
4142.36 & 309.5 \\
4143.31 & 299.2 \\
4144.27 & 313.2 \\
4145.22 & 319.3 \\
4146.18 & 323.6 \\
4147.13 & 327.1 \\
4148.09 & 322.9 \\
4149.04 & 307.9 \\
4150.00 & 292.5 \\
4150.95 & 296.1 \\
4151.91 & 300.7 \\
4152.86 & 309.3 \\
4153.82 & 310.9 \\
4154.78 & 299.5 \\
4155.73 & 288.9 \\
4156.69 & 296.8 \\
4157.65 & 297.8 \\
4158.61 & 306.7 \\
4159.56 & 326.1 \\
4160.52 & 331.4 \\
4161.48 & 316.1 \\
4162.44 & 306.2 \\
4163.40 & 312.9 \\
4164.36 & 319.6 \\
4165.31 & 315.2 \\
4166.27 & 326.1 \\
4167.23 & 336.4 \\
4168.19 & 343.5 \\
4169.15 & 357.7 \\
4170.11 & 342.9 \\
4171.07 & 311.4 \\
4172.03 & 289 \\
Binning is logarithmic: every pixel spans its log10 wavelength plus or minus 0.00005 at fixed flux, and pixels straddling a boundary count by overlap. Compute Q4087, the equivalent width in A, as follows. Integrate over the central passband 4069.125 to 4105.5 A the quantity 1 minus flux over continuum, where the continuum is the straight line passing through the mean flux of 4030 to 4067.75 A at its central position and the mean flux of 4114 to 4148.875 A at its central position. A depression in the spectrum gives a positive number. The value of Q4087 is 2.0 A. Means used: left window 300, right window 312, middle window 289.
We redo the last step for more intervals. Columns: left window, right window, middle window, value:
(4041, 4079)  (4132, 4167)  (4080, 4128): 1.4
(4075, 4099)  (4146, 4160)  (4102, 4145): -0.6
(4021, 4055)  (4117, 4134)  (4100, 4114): 0.7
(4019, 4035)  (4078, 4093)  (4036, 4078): 0.4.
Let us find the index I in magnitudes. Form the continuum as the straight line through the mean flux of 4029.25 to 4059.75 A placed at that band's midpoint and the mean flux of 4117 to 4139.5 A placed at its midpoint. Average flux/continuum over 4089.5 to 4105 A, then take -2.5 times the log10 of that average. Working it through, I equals 0.05 mag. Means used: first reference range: 298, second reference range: 308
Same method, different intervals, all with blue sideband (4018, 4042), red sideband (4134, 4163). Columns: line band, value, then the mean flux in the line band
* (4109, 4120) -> 0.03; 303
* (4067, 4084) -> 0.07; 288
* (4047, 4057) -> 0.04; 295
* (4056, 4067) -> 0.02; 301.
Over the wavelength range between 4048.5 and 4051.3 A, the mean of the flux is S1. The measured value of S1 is 311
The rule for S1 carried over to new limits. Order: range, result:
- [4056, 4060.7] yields 287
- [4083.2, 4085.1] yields 289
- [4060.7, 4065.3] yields 314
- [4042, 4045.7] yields 314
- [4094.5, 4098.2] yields 290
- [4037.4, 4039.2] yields 316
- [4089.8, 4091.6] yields 288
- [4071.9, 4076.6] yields 279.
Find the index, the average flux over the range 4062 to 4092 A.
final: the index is 296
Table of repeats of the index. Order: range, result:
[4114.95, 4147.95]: 312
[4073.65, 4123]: 294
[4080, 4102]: 295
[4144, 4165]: 310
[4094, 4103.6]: 291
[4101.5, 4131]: 299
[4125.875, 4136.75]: 301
